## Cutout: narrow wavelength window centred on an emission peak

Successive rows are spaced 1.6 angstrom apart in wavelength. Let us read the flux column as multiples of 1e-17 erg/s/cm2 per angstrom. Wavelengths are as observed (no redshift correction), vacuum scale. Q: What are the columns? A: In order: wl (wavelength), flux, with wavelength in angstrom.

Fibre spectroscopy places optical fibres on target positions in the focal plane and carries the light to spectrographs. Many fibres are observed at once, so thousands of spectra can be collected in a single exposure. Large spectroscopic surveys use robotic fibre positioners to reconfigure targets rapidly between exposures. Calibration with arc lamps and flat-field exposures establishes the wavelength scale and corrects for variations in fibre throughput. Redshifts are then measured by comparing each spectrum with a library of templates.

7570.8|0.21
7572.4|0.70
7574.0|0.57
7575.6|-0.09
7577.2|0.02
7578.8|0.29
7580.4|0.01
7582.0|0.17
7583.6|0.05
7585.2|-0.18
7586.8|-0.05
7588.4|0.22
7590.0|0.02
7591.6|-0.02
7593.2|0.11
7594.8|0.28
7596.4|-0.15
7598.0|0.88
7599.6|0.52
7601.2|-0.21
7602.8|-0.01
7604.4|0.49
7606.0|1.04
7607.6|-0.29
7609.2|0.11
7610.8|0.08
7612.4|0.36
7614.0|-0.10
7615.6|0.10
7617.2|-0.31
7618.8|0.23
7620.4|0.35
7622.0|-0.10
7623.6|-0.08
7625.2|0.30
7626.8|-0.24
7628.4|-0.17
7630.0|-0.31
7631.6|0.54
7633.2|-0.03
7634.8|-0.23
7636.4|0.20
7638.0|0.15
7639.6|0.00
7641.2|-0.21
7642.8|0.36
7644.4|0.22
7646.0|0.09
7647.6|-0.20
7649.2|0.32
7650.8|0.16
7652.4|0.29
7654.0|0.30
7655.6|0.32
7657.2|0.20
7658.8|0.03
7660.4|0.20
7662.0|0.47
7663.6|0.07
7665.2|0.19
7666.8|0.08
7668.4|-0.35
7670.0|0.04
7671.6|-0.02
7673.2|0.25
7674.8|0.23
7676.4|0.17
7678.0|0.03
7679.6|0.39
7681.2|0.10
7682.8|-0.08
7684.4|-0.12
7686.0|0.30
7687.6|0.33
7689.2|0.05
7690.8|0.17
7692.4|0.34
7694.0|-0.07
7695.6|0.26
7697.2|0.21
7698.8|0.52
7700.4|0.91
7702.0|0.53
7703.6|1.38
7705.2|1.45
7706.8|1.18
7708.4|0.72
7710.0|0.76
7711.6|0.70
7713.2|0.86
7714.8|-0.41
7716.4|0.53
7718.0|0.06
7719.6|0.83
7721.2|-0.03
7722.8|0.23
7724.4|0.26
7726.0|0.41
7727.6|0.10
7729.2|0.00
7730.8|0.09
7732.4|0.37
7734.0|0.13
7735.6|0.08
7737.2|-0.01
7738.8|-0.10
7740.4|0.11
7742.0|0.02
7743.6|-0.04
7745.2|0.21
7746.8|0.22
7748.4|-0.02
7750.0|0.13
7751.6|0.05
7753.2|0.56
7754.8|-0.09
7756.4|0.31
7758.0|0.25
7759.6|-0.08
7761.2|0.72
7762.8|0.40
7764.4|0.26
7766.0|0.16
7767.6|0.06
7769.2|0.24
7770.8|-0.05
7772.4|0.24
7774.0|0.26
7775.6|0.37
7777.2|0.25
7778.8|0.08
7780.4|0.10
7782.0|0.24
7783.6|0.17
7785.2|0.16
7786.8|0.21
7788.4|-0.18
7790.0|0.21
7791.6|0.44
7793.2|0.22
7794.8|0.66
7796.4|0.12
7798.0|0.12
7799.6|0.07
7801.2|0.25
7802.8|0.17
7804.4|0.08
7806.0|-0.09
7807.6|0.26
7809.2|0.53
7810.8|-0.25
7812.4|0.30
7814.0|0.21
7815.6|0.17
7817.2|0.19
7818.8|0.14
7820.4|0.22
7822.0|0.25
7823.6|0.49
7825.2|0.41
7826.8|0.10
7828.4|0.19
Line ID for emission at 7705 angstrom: [O II] 3727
